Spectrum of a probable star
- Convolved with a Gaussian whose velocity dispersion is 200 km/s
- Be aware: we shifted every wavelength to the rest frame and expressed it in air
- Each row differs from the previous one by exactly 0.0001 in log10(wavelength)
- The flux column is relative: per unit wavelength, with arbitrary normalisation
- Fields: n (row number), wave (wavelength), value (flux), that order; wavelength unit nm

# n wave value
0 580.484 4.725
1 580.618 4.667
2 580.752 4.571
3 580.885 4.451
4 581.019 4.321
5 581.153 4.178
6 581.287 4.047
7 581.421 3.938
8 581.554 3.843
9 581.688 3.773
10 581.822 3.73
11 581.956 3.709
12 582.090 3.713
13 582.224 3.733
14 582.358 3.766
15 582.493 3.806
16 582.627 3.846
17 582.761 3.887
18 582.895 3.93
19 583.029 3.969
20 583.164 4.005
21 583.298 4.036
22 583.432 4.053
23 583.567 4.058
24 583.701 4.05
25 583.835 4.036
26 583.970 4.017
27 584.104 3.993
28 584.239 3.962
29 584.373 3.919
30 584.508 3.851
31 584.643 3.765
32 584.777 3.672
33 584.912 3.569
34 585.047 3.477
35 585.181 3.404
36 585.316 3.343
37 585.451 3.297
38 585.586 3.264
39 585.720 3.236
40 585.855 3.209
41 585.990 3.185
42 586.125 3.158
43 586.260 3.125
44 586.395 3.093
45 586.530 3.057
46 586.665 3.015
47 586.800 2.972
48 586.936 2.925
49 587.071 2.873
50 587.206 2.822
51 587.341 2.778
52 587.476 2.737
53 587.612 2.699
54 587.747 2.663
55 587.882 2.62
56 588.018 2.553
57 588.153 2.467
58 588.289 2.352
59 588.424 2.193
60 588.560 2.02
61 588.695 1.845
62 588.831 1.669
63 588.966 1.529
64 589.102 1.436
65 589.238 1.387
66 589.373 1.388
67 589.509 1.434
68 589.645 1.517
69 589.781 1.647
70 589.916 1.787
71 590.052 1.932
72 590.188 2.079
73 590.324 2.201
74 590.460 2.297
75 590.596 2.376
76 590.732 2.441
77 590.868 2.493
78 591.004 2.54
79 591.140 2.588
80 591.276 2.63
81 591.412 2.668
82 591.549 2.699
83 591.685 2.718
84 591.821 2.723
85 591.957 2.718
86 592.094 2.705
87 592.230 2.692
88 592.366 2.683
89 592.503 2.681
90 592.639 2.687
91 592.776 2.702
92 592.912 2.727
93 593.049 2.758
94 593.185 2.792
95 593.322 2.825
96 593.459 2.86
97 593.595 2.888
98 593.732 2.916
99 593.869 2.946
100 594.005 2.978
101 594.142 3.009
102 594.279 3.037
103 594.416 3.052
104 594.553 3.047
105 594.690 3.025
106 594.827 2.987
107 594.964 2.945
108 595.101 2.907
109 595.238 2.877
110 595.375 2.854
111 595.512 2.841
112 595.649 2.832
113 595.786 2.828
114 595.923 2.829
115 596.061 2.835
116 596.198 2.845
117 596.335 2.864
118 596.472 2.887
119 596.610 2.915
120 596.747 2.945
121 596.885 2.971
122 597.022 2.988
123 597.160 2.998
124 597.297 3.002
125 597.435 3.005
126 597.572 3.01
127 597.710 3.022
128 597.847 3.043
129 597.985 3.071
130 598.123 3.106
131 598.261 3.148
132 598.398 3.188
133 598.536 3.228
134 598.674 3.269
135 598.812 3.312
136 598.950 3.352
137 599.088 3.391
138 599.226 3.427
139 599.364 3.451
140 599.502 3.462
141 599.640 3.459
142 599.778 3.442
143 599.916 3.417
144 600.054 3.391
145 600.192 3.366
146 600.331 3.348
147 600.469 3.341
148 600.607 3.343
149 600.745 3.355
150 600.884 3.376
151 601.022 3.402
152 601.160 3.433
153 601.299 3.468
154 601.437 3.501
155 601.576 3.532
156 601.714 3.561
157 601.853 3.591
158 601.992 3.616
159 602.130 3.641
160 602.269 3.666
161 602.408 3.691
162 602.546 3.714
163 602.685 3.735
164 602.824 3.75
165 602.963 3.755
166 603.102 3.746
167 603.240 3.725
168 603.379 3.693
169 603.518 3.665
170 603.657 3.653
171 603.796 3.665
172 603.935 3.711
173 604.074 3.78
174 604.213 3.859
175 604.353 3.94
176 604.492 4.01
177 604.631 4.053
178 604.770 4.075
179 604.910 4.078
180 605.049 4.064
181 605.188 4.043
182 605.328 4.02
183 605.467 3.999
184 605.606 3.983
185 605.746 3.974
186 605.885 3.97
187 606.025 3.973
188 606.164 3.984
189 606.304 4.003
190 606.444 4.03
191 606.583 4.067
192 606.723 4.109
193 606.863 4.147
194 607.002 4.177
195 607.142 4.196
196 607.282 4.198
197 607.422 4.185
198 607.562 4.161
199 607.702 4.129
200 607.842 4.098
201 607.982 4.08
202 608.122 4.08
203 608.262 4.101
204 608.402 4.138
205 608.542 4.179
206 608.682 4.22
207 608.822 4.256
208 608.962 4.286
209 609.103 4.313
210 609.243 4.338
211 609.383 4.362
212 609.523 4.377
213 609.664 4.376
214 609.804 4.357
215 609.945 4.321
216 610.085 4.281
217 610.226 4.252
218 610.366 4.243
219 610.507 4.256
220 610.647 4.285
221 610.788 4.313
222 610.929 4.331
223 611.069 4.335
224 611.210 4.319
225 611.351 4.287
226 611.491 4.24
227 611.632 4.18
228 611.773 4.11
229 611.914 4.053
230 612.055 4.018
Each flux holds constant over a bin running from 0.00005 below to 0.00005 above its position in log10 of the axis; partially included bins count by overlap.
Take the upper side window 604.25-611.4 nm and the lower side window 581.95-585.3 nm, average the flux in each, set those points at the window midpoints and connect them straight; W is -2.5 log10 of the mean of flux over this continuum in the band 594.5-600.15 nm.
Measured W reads 0.29 mag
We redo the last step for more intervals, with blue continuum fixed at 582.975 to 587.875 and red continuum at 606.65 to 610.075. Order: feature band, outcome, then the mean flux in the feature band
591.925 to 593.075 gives 0.33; 2.7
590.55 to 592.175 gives 0.35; 2.61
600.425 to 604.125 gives 0.12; 3.6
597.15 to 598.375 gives 0.25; 3.05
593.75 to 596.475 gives 0.27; 2.92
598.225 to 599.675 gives 0.17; 3.34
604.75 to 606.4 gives 0.03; 4.01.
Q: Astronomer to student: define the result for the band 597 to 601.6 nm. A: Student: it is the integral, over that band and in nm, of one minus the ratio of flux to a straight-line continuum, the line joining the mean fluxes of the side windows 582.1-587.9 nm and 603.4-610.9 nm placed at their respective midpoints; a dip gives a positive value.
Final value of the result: 0.70 nm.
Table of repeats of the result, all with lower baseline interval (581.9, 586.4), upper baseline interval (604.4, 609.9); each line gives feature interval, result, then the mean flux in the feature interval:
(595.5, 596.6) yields 0.300 nm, 2.85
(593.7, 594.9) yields 0.273 nm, 3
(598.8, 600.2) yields 0.201 nm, 3.41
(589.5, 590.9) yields 0.653 nm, 2.03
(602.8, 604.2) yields 0.118 nm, 3.72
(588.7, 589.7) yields 0.603 nm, 1.5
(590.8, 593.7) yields 0.859 nm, 2.71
